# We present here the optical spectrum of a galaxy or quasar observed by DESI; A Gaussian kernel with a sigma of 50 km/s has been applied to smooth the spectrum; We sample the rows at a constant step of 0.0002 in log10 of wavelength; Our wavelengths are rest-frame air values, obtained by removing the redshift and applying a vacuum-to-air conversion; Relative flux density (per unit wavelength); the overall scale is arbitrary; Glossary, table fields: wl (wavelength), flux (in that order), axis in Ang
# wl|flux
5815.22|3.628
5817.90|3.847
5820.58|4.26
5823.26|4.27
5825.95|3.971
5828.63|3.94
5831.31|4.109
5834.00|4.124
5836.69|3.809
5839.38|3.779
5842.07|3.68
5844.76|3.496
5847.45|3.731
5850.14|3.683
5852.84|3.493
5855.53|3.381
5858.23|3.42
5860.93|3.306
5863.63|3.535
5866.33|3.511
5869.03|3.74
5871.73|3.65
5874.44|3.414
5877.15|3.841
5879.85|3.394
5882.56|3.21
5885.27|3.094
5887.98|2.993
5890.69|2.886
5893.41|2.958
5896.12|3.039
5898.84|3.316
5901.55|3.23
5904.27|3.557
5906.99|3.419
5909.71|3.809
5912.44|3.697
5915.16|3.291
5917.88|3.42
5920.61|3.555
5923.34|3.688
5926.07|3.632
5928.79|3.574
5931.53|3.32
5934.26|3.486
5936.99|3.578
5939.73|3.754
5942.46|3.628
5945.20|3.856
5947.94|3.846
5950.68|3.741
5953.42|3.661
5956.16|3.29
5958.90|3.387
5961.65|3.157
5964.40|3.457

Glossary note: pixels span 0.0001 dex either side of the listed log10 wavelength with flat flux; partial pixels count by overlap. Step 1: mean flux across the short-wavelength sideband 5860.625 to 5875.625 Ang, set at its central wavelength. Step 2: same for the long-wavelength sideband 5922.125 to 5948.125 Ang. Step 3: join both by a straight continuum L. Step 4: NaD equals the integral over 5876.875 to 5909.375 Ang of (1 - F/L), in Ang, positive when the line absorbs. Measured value 3.0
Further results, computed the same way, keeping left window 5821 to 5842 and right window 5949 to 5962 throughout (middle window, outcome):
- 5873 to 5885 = 1.1 Ang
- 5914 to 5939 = 0.6 Ang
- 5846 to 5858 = 1.1 Ang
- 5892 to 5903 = 1.7 Ang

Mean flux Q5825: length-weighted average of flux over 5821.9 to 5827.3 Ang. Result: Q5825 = 4.12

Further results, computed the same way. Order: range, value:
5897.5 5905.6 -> 3.37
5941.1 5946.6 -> 3.74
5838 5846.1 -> 3.65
